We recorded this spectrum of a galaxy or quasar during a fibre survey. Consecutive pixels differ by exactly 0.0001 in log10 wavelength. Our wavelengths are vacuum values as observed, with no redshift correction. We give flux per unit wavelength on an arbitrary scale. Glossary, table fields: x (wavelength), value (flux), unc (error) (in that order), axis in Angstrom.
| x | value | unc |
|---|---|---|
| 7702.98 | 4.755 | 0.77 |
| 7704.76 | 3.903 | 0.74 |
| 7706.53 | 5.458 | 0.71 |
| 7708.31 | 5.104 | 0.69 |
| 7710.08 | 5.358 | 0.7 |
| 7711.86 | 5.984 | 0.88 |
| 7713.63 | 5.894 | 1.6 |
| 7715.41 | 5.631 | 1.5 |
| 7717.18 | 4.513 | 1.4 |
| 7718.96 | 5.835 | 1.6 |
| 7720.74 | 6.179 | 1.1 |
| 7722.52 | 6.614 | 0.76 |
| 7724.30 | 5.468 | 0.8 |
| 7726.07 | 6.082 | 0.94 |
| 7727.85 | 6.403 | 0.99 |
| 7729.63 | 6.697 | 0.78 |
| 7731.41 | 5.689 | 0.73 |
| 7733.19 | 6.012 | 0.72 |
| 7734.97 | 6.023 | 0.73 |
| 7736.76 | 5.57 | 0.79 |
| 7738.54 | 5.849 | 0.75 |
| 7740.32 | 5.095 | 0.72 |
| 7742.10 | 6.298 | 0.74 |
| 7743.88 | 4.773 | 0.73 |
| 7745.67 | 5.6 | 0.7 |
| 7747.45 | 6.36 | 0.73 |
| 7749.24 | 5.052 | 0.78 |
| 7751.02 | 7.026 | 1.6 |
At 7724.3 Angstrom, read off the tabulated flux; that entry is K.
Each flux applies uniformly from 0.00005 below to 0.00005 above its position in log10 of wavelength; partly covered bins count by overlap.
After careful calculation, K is 5.468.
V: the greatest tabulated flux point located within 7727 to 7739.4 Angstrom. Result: 6.697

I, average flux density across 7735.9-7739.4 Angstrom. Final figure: 5.71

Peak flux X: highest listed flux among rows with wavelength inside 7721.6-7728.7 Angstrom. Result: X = 6.614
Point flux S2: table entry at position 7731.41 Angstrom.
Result 5.689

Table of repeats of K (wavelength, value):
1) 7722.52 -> 6.614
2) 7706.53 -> 5.458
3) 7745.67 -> 5.6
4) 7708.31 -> 5.104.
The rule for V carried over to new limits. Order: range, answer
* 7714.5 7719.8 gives 5.835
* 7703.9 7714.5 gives 5.984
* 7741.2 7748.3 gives 6.36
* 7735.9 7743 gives 6.298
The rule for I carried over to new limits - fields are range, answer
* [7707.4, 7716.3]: 5.6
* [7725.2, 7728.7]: 6.24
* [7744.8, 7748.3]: 5.98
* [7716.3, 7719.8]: 5.16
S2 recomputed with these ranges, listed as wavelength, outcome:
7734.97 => 6.023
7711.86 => 5.984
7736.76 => 5.57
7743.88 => 4.773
